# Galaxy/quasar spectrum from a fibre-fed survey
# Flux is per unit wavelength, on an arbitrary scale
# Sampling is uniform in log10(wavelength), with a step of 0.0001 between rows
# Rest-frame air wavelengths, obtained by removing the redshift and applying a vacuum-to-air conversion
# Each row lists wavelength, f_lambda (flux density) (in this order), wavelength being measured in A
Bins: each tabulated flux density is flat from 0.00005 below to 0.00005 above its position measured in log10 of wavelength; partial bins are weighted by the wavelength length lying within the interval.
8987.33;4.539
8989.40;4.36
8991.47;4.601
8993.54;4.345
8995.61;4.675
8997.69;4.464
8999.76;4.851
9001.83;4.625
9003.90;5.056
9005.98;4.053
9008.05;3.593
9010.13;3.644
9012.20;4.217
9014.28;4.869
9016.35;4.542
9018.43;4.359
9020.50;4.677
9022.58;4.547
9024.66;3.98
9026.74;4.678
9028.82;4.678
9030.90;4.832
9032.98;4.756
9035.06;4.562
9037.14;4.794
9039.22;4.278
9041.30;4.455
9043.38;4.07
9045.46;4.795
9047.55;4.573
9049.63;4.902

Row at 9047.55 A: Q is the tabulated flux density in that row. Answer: 4.573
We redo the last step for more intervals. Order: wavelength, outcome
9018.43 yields 4.359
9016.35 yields 4.542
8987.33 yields 4.539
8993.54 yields 4.345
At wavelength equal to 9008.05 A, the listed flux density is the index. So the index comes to 3.593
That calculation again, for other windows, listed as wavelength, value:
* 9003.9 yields 5.056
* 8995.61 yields 4.675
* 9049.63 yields 4.902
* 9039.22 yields 4.278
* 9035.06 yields 4.562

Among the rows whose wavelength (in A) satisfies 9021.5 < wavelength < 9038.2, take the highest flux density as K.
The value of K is 4.832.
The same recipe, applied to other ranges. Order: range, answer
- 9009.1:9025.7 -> 4.869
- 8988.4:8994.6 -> 4.601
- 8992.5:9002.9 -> 4.851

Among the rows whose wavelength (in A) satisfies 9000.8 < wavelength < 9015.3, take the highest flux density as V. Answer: 5.056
